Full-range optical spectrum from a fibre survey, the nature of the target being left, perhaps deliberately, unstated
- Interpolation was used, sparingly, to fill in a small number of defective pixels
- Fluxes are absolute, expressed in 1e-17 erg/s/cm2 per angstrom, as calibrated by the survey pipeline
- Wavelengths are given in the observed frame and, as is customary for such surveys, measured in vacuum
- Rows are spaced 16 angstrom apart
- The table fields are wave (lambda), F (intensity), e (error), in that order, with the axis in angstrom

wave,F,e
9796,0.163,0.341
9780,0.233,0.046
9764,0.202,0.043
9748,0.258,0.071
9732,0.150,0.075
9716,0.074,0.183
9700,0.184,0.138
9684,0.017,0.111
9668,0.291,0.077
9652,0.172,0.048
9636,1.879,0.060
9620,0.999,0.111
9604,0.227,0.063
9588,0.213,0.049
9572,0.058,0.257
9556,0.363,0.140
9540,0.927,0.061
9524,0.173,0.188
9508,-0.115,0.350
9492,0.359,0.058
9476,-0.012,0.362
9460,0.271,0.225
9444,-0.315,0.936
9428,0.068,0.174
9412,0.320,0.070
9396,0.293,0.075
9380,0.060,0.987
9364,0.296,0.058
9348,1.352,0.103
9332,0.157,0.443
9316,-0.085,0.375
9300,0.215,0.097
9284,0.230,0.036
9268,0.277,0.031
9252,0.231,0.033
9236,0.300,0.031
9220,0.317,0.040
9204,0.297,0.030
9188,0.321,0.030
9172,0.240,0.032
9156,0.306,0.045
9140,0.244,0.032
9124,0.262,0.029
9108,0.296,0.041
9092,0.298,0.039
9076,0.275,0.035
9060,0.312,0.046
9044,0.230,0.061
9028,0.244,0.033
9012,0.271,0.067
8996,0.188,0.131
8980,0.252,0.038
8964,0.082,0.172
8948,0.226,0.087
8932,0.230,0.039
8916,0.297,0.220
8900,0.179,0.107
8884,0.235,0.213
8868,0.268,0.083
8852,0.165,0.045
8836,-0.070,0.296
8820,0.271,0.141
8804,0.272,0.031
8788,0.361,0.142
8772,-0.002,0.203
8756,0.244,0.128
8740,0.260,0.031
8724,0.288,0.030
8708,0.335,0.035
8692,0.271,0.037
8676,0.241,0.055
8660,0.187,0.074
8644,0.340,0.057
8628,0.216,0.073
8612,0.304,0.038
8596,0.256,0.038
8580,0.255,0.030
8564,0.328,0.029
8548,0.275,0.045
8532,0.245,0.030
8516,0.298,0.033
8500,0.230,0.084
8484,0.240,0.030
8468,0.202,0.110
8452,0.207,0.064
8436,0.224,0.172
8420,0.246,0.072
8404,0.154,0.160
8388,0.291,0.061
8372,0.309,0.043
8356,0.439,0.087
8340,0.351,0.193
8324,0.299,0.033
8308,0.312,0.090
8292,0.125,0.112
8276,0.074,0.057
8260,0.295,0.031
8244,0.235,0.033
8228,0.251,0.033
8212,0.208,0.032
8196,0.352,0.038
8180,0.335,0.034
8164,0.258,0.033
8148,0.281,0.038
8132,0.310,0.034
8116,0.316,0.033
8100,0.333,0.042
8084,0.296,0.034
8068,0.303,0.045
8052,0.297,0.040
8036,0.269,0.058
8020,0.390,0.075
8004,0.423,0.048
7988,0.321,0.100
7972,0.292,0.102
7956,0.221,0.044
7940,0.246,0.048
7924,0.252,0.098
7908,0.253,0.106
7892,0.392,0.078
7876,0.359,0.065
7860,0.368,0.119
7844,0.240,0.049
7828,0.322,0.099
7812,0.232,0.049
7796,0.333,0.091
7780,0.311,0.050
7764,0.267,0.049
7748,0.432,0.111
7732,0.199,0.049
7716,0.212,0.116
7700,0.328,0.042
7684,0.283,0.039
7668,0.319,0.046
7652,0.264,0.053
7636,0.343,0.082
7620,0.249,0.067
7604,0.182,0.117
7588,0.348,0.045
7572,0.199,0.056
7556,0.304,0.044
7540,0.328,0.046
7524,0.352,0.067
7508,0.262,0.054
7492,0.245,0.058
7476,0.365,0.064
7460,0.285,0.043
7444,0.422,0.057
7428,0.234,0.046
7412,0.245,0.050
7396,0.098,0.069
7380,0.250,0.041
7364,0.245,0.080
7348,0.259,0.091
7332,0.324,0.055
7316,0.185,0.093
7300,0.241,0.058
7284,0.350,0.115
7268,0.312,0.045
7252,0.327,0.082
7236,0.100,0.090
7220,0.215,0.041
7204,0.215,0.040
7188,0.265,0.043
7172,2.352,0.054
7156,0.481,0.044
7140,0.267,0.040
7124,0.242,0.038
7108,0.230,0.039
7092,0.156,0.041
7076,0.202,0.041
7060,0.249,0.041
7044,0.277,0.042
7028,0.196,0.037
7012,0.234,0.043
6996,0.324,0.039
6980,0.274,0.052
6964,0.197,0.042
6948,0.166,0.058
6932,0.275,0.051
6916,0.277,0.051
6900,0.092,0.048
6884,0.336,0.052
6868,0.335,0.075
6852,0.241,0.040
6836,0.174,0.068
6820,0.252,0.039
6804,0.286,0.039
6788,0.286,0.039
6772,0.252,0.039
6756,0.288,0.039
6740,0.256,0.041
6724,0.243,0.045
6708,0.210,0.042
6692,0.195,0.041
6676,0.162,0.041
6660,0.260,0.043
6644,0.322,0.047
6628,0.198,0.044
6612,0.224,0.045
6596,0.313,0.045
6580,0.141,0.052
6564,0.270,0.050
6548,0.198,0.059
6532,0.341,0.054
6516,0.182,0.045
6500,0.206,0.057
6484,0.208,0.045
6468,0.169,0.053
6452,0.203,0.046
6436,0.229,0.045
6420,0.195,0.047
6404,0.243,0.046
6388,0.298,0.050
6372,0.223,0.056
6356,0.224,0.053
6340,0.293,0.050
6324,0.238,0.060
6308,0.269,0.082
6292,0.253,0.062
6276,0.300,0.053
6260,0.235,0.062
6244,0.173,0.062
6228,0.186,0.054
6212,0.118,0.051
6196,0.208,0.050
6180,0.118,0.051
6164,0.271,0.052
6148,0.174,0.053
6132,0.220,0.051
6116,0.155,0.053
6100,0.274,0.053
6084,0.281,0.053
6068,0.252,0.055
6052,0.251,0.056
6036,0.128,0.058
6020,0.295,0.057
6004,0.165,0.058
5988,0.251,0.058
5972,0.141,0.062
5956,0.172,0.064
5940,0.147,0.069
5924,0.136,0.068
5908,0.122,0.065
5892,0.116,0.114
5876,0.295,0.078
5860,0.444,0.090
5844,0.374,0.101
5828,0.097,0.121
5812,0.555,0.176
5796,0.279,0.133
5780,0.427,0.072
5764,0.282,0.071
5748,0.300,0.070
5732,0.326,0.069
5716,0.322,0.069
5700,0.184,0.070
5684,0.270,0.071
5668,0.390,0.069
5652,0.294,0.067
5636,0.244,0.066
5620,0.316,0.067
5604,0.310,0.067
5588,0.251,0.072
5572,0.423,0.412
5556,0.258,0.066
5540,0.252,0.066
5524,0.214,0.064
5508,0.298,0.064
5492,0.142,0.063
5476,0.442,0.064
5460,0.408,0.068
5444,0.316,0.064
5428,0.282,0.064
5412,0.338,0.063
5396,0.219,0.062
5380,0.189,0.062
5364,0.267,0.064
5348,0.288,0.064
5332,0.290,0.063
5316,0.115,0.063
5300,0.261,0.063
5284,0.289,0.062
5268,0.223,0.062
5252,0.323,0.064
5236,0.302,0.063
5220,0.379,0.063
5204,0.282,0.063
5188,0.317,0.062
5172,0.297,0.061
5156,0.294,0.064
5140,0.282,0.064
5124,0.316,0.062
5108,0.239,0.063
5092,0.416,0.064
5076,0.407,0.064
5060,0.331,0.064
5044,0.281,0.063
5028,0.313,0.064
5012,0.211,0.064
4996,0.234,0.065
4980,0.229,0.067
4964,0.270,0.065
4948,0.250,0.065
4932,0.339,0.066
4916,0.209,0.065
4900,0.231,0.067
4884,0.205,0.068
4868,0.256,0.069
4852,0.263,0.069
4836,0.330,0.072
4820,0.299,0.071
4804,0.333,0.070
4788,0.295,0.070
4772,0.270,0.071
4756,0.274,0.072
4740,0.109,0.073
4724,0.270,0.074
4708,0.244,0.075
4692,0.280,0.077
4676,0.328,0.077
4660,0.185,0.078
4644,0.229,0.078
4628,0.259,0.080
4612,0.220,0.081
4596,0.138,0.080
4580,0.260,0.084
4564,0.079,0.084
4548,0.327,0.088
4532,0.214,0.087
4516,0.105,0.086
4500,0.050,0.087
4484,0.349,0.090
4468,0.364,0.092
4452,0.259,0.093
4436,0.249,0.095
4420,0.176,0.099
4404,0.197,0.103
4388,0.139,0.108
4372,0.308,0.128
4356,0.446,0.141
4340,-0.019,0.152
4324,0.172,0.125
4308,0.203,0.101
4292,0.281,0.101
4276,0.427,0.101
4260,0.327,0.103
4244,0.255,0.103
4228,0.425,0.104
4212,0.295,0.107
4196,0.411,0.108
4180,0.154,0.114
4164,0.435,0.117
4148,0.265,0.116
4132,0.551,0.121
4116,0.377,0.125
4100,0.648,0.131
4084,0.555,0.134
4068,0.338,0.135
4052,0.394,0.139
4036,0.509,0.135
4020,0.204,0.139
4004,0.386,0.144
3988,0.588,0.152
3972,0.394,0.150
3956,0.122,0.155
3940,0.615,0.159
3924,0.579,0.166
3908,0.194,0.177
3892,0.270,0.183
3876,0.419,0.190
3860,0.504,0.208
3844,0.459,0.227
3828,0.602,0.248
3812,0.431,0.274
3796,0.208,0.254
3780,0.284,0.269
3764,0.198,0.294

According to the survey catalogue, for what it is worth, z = 0.92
